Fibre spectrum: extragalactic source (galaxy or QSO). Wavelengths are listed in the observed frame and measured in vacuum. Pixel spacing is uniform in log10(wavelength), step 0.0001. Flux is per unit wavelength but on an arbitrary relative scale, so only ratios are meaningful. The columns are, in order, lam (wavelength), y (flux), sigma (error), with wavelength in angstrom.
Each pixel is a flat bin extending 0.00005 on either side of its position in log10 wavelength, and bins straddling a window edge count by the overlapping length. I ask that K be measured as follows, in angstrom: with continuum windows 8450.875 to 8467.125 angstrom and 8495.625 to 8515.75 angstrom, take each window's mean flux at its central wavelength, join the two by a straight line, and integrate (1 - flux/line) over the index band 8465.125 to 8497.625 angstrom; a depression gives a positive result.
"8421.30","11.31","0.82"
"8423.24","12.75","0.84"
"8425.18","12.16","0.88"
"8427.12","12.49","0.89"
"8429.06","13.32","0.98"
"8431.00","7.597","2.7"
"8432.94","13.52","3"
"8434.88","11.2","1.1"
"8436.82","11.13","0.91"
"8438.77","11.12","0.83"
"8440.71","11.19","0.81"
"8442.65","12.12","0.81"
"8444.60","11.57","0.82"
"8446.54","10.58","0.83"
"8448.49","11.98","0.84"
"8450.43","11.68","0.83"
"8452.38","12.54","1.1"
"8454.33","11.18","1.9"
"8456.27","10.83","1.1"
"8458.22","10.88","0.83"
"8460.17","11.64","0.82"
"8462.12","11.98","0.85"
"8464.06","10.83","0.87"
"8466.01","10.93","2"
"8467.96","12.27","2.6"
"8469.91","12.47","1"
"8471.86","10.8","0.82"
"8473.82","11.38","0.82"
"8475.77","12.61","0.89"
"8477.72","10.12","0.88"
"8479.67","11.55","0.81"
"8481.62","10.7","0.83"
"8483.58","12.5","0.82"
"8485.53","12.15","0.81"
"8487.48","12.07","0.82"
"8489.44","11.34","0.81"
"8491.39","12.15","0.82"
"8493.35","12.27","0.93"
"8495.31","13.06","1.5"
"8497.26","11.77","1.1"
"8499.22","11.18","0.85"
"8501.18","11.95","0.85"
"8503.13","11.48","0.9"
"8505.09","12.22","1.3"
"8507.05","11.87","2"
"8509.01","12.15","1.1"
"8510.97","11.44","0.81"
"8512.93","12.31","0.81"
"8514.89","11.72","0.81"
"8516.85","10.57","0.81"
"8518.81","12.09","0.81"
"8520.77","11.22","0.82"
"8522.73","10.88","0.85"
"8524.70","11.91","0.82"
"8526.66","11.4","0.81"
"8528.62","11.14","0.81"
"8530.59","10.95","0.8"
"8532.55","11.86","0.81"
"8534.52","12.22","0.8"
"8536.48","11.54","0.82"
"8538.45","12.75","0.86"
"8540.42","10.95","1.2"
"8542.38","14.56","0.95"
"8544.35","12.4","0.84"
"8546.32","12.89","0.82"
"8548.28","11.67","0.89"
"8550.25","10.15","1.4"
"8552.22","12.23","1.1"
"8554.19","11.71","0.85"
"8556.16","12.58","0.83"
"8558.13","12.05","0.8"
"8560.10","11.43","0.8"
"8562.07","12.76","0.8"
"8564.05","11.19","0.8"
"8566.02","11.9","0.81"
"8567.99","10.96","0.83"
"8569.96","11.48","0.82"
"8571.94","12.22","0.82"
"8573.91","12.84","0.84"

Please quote -0.5 angstrom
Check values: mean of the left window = 11.4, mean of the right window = 11.9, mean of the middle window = 11.8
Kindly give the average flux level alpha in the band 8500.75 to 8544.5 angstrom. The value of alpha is 11.8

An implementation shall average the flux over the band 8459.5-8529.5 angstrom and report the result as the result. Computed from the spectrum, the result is 11.7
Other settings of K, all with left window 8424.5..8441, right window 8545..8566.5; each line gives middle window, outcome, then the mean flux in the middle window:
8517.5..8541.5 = 0.5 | 11.6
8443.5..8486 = 0.4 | 11.5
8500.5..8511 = -0.1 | 11.9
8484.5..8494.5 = -0.3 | 12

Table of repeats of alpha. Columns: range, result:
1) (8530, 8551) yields 12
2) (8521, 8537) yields 11.5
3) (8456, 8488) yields 11.5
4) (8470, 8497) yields 11.8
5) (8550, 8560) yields 11.8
